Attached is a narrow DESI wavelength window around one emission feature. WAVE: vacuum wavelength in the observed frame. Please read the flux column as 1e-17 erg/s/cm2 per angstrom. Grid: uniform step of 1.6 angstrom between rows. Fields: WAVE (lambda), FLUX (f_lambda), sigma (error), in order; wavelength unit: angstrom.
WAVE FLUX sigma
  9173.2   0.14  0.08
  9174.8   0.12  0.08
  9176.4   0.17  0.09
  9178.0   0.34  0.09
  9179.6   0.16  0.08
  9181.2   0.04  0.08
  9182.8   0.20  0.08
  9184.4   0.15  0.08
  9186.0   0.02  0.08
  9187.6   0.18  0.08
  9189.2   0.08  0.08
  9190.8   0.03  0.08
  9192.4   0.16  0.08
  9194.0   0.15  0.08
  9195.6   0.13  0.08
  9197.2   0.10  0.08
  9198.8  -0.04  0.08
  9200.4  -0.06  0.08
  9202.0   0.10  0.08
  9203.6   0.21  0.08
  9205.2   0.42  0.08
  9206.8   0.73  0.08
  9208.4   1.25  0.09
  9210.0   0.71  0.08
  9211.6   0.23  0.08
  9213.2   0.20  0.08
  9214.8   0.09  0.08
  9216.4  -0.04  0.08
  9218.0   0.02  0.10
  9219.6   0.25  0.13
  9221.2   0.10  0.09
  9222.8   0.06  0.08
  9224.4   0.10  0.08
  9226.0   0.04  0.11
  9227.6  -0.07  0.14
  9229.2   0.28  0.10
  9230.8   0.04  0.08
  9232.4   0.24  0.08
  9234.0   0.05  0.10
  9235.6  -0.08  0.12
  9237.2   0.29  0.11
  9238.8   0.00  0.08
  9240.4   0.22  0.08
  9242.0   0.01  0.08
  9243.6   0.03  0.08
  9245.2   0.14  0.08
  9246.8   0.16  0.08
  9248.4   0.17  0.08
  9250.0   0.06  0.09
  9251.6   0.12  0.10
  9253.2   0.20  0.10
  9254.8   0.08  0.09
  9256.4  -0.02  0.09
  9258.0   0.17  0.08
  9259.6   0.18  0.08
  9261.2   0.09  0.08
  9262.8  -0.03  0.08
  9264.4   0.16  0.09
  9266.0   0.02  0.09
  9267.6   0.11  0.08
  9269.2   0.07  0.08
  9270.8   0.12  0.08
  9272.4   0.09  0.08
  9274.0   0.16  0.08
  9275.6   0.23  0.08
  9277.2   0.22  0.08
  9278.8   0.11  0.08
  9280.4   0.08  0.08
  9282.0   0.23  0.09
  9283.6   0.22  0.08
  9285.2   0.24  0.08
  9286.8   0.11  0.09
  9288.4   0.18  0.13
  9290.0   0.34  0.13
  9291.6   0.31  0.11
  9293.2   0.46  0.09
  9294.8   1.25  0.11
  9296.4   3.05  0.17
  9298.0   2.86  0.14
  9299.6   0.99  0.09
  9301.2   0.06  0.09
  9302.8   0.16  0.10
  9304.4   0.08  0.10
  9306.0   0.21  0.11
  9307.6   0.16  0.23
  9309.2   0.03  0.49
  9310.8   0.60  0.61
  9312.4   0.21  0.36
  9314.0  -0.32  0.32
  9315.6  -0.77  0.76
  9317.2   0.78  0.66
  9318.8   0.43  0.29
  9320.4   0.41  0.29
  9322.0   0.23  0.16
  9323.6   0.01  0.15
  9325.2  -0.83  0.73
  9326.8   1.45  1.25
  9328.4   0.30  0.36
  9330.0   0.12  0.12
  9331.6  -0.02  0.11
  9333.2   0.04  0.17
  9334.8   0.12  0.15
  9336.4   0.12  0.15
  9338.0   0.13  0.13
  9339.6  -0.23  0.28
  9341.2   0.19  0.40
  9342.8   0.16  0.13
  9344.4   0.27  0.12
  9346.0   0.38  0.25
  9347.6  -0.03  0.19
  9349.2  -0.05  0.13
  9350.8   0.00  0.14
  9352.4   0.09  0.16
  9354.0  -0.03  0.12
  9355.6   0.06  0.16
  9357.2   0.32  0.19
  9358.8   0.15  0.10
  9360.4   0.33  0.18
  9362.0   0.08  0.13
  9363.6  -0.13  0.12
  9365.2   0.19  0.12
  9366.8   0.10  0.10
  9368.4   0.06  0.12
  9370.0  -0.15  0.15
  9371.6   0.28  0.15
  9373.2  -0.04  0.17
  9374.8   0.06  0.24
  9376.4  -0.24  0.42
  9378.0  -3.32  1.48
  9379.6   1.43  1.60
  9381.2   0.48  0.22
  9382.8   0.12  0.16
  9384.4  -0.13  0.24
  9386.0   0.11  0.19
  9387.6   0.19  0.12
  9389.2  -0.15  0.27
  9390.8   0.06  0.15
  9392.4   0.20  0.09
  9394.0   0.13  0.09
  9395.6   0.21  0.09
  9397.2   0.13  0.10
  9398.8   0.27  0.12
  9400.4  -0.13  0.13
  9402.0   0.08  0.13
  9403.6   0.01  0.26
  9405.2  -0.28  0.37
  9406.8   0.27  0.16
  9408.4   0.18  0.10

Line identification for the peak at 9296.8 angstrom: [O III] 5007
